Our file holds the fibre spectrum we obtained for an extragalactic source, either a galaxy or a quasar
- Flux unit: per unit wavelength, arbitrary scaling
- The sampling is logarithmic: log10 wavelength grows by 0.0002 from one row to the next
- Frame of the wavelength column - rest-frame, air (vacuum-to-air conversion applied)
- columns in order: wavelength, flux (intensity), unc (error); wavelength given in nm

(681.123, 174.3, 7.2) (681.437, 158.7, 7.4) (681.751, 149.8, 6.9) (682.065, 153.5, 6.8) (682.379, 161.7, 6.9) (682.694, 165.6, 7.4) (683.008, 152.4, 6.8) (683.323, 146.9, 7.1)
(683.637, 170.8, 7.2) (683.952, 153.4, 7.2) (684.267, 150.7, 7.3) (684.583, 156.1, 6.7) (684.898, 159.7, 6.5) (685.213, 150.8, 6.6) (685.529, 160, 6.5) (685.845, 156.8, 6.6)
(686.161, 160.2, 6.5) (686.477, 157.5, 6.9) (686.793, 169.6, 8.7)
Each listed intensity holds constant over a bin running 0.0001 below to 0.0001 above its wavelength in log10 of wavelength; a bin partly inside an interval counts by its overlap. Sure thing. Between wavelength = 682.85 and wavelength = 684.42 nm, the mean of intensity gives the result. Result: 155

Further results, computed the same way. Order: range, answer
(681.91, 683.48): 156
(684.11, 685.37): 154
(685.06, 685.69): 155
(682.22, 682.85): 163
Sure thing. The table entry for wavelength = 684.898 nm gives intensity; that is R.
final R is 159.7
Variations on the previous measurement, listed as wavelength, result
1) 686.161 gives 160.2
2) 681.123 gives 174.3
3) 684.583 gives 156.1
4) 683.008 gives 152.4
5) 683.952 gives 153.4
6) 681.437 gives 158.7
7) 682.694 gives 165.6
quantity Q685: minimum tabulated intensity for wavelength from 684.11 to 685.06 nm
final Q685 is 150.7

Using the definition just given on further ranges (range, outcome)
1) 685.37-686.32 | 156.8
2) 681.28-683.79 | 146.9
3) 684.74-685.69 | 150.8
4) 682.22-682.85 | 161.7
